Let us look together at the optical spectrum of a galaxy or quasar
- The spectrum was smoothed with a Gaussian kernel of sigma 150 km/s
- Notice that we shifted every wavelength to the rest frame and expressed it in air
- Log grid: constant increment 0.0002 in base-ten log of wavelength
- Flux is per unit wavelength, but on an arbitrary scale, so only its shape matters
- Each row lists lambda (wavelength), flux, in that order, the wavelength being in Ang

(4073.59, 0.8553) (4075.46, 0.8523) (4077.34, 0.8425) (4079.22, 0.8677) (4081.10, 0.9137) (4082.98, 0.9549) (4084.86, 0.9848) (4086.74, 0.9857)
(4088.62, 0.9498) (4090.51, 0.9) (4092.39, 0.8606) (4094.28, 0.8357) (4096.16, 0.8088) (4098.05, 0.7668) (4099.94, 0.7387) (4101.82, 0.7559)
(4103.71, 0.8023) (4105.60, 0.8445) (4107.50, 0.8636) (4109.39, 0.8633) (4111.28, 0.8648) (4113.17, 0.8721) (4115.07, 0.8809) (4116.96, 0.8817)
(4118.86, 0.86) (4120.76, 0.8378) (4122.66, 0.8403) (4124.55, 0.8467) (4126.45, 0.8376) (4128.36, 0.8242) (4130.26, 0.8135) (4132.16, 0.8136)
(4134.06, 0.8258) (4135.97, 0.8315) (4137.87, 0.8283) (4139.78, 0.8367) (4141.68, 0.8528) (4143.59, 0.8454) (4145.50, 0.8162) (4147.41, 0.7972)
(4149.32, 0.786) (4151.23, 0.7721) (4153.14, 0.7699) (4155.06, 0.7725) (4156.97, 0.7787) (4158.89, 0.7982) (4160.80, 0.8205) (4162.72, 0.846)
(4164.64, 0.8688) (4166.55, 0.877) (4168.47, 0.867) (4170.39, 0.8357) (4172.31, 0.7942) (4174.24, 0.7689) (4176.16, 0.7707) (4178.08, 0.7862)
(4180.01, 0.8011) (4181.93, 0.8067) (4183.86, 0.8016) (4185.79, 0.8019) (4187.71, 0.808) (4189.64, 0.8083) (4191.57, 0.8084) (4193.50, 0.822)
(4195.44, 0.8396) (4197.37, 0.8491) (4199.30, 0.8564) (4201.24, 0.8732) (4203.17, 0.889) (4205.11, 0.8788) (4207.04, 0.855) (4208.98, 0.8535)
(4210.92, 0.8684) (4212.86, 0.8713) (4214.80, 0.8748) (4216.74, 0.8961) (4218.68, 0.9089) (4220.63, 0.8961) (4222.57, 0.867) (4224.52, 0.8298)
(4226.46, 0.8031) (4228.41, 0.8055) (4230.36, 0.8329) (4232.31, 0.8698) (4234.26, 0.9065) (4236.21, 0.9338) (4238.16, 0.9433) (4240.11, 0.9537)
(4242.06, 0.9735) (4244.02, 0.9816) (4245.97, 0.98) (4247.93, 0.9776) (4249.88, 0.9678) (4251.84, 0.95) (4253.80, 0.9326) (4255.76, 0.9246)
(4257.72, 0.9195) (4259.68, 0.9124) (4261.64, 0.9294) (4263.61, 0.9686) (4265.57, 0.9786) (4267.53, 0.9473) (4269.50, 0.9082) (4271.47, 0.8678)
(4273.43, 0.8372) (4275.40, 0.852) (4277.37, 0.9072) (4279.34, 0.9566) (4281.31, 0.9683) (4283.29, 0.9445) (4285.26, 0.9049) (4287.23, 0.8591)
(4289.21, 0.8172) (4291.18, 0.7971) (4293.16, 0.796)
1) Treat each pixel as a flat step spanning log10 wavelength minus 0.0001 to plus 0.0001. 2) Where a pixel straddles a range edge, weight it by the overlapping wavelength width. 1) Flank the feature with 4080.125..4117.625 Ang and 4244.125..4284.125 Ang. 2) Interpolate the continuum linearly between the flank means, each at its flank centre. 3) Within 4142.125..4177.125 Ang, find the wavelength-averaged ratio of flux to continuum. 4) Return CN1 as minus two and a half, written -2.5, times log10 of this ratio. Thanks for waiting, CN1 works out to 0.10 mag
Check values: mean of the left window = 0.866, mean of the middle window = 0.811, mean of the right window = 0.932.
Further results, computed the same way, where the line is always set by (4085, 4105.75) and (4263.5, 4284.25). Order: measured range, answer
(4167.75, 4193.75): 0.099 mag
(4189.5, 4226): 0.039 mag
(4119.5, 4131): 0.031 mag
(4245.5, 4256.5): -0.052 mag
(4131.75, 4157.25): 0.073 mag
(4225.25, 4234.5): 0.079 mag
